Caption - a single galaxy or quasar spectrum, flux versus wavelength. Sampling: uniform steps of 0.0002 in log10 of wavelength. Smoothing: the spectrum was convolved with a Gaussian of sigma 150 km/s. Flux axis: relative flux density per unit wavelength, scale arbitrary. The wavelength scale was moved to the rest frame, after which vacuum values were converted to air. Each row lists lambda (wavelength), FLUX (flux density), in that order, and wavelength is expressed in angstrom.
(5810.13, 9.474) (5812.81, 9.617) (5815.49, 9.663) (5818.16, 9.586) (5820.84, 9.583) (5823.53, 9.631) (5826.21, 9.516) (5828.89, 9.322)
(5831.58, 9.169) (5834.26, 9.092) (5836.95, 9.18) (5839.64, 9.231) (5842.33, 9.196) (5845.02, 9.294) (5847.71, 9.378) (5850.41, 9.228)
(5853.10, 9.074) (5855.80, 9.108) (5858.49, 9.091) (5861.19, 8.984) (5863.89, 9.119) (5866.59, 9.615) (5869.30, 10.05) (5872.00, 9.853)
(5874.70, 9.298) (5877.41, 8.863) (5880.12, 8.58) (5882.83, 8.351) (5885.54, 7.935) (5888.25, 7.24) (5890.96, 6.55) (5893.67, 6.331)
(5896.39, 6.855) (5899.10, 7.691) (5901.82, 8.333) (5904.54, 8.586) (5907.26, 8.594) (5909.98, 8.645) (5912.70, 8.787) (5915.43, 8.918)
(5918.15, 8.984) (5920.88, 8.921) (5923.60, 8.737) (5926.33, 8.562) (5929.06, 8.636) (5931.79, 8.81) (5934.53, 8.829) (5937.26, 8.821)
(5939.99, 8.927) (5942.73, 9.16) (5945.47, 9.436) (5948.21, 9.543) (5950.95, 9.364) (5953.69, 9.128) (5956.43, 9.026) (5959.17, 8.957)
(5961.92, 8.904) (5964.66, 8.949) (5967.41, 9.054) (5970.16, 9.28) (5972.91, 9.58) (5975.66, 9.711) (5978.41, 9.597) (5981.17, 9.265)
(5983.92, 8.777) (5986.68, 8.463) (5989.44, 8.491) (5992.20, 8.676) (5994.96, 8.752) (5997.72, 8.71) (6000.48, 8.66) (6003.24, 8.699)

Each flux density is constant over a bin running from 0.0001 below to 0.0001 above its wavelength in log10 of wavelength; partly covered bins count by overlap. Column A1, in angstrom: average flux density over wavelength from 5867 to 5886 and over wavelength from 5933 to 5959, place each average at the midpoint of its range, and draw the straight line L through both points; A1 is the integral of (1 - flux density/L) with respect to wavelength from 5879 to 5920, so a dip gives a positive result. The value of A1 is 4.8 angstrom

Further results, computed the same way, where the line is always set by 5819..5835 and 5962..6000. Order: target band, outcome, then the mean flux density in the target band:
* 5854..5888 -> 1.03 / 9.01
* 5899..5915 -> 1.17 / 8.52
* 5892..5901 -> 2.14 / 7.03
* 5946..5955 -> -0.26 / 9.35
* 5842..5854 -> 0.14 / 9.24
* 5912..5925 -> 0.42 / 8.87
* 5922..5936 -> 0.65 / 8.72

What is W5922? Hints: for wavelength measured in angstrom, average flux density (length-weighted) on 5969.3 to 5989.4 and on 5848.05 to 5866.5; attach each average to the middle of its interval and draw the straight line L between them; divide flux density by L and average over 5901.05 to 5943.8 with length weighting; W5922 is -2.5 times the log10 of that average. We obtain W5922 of 0.05 mag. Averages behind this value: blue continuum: 9.15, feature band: 8.77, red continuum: 9.19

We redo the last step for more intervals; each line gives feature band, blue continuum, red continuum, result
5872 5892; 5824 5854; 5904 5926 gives 0.09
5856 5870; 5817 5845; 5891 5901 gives -0.14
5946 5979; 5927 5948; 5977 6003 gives -0.04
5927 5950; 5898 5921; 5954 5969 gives -0.02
